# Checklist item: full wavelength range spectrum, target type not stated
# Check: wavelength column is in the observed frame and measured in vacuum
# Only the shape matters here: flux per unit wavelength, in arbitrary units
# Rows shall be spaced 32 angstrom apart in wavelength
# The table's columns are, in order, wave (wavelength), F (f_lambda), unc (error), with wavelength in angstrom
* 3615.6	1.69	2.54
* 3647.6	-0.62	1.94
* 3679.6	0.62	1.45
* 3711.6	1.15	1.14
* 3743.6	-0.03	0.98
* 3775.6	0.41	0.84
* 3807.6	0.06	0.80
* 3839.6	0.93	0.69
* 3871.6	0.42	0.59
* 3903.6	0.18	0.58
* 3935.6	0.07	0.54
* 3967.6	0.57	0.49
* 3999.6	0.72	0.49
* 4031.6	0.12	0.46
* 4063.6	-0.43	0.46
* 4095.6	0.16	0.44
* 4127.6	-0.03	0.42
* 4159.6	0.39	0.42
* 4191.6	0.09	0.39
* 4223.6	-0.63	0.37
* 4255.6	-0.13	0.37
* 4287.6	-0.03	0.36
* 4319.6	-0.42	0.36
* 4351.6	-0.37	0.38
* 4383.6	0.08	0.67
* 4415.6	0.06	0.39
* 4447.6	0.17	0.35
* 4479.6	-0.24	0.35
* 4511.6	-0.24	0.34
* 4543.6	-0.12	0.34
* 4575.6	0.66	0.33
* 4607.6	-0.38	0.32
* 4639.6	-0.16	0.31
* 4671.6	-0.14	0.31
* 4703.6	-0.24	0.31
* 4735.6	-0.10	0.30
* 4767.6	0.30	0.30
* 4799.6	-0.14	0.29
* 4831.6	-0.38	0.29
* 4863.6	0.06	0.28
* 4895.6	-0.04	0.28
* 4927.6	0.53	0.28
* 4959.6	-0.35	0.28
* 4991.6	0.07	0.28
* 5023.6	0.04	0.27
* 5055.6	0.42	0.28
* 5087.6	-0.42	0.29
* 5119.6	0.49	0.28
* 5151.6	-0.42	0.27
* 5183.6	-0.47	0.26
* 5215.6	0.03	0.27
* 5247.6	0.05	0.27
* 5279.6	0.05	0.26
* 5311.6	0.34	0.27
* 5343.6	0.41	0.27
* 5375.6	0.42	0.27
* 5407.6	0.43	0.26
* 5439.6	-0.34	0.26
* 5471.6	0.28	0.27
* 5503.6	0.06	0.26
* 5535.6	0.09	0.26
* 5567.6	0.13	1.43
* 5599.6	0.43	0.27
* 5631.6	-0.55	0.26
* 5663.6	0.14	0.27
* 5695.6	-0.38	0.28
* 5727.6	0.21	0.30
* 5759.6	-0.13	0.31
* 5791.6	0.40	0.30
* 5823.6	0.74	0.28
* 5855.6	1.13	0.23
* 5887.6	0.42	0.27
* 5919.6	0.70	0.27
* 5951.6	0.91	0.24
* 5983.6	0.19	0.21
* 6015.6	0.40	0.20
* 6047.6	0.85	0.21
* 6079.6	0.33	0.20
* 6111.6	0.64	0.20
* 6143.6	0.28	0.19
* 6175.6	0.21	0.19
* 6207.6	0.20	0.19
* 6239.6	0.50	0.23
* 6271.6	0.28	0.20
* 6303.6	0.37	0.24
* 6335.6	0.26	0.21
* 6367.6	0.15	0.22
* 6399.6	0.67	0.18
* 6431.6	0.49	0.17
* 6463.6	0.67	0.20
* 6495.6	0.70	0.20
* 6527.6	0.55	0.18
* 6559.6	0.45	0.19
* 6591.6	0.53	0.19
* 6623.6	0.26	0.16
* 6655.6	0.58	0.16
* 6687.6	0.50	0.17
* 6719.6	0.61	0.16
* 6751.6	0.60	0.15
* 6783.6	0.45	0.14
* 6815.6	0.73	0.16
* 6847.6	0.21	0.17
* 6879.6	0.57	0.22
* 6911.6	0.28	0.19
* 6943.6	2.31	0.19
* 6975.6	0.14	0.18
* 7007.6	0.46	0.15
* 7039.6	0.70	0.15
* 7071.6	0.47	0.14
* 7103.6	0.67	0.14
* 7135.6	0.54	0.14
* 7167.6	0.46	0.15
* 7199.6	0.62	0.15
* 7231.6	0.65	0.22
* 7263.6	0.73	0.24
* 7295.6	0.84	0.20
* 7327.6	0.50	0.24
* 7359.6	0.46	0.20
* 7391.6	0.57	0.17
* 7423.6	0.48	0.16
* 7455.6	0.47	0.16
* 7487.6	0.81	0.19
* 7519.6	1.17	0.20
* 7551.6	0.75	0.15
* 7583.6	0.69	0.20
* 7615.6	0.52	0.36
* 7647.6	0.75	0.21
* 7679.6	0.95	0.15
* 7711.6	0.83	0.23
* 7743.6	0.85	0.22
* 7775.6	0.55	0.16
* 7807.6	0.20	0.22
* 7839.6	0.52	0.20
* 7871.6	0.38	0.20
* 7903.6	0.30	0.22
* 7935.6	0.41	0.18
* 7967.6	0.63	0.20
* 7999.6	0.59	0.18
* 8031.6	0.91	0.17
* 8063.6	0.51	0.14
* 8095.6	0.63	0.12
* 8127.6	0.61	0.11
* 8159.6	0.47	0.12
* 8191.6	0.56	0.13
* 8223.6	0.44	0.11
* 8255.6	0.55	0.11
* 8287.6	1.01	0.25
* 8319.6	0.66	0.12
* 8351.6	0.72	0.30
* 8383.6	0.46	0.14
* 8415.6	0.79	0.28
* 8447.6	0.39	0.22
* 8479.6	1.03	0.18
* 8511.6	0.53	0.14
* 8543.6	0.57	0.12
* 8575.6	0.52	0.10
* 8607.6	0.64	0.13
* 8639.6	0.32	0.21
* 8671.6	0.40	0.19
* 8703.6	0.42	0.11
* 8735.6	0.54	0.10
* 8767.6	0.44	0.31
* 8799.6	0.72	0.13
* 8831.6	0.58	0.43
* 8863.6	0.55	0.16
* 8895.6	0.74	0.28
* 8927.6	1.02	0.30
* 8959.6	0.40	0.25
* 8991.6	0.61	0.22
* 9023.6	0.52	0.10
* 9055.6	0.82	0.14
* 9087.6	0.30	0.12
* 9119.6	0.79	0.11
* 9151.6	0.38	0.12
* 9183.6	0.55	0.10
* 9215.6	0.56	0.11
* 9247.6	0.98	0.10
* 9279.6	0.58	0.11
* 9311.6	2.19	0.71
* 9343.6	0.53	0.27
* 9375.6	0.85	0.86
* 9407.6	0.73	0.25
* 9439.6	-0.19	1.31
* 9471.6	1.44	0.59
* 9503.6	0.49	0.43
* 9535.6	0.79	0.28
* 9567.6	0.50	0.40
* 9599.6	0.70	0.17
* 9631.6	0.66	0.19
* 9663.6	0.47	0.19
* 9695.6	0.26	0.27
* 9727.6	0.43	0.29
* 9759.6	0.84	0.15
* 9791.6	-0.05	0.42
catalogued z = 0.86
